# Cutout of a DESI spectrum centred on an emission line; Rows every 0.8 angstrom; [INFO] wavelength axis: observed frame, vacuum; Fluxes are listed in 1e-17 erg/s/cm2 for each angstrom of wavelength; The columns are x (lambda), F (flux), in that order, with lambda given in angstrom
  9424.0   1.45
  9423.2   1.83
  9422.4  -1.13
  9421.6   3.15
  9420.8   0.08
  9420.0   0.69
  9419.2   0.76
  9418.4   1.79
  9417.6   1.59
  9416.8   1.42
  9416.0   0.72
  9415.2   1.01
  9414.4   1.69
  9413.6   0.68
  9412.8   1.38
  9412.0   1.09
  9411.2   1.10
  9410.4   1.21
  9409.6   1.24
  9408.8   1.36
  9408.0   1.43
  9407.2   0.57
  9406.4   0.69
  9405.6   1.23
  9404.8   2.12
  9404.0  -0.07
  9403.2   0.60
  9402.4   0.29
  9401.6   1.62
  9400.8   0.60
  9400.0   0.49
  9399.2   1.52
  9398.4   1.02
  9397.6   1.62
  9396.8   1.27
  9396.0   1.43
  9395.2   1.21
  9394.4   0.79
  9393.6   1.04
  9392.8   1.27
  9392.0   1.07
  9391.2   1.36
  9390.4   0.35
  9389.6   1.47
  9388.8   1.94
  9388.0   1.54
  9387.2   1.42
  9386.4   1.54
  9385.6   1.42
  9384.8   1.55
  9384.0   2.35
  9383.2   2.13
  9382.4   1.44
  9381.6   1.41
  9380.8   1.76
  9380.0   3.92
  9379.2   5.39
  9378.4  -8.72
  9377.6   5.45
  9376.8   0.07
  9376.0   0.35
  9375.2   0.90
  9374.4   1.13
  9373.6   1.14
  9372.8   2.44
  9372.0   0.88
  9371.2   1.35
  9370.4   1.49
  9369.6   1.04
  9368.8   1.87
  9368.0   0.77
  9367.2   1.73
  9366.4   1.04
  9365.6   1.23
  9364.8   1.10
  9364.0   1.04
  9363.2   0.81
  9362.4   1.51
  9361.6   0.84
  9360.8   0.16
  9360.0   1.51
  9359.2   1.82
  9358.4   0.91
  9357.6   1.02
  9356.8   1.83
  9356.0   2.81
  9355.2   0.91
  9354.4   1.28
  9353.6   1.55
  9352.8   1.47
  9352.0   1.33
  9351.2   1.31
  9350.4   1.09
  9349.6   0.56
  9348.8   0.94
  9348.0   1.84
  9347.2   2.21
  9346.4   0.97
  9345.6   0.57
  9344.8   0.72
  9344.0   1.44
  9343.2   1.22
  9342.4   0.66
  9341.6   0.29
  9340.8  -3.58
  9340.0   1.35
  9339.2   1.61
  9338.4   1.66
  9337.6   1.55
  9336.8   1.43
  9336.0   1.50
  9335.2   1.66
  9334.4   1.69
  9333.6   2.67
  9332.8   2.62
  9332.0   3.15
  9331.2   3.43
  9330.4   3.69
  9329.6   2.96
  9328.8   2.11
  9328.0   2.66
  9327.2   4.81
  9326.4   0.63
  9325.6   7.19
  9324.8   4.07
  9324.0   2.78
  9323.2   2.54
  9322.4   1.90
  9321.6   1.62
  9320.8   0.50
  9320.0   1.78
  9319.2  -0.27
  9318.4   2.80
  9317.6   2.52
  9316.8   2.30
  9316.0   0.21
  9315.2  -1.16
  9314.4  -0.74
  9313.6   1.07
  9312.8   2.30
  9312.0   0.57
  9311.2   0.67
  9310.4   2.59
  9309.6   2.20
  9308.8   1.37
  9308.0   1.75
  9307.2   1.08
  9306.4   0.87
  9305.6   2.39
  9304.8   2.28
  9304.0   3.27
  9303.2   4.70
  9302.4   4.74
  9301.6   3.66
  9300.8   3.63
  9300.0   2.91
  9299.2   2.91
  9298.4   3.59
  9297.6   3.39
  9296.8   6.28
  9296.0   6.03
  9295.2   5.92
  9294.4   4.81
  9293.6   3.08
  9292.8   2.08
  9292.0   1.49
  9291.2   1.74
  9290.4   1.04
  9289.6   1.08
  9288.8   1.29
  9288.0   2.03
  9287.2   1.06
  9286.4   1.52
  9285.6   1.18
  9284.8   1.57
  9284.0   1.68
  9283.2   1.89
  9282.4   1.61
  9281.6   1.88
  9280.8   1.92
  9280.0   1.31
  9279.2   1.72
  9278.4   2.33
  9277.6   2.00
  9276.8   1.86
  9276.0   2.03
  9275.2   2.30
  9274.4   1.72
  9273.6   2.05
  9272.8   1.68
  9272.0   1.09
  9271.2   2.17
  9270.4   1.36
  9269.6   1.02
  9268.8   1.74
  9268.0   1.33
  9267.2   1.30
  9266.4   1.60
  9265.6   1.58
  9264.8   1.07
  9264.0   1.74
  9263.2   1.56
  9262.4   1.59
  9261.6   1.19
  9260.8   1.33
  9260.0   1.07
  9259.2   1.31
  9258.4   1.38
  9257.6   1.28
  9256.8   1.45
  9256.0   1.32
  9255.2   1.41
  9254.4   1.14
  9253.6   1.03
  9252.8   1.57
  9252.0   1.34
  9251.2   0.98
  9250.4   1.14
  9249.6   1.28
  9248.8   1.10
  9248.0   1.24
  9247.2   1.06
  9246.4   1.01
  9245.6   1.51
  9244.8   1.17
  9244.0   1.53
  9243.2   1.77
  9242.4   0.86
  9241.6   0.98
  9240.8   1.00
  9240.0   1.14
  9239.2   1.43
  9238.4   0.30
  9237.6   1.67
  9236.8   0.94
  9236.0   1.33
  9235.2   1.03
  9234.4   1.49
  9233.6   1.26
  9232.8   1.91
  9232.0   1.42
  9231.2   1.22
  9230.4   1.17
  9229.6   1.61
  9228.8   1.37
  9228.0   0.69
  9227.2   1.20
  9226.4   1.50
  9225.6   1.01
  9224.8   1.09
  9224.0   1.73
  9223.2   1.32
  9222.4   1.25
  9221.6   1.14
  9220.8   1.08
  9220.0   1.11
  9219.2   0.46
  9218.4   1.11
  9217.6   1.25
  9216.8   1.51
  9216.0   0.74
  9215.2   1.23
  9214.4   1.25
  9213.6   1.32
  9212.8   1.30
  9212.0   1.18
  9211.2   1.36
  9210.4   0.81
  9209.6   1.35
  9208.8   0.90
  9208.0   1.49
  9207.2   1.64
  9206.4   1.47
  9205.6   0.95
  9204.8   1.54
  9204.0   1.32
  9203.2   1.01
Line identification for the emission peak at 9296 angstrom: H-alpha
